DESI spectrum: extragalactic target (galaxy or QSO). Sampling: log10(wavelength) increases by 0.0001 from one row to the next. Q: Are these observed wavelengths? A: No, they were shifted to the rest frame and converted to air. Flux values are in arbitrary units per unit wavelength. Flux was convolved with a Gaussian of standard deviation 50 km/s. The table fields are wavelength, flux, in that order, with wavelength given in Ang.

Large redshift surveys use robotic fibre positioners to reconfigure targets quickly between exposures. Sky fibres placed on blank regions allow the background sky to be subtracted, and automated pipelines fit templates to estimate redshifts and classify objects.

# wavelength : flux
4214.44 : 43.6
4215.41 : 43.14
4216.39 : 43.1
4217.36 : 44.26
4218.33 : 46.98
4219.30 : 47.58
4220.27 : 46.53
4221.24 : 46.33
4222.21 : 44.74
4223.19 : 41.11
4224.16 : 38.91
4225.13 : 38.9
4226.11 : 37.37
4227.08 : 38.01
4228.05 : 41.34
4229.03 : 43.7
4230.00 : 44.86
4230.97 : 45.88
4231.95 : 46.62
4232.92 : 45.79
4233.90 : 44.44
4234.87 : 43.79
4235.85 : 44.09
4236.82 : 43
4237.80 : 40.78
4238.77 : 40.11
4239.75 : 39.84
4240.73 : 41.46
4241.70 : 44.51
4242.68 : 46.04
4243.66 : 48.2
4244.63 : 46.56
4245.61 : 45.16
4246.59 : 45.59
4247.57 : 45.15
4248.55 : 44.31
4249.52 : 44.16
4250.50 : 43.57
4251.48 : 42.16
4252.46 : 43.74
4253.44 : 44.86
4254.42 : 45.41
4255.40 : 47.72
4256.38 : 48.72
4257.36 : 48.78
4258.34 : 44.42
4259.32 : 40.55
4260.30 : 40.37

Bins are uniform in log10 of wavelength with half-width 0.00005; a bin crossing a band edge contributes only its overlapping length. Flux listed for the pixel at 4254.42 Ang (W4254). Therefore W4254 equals 45.41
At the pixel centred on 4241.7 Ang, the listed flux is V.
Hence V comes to 44.51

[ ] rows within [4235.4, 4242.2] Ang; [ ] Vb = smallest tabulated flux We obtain 39.84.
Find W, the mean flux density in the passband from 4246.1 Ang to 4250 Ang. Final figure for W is 44.8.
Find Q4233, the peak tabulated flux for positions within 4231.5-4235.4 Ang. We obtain 46.62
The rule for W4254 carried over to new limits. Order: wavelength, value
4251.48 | 42.16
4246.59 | 45.59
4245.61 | 45.16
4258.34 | 44.42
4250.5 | 43.57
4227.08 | 38.01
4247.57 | 45.15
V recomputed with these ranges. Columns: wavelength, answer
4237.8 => 40.78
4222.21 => 44.74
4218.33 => 46.98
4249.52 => 44.16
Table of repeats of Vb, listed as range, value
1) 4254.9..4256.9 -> 47.72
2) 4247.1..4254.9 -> 42.16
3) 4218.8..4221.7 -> 46.33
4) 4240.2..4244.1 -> 41.46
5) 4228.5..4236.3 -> 43.7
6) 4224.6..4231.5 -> 37.37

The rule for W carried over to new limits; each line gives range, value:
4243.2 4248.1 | 46.1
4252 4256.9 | 46.1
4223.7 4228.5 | 38.9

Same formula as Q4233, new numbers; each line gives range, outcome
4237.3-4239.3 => 40.78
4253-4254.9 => 45.41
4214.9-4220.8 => 47.58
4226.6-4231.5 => 45.88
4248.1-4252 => 44.31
